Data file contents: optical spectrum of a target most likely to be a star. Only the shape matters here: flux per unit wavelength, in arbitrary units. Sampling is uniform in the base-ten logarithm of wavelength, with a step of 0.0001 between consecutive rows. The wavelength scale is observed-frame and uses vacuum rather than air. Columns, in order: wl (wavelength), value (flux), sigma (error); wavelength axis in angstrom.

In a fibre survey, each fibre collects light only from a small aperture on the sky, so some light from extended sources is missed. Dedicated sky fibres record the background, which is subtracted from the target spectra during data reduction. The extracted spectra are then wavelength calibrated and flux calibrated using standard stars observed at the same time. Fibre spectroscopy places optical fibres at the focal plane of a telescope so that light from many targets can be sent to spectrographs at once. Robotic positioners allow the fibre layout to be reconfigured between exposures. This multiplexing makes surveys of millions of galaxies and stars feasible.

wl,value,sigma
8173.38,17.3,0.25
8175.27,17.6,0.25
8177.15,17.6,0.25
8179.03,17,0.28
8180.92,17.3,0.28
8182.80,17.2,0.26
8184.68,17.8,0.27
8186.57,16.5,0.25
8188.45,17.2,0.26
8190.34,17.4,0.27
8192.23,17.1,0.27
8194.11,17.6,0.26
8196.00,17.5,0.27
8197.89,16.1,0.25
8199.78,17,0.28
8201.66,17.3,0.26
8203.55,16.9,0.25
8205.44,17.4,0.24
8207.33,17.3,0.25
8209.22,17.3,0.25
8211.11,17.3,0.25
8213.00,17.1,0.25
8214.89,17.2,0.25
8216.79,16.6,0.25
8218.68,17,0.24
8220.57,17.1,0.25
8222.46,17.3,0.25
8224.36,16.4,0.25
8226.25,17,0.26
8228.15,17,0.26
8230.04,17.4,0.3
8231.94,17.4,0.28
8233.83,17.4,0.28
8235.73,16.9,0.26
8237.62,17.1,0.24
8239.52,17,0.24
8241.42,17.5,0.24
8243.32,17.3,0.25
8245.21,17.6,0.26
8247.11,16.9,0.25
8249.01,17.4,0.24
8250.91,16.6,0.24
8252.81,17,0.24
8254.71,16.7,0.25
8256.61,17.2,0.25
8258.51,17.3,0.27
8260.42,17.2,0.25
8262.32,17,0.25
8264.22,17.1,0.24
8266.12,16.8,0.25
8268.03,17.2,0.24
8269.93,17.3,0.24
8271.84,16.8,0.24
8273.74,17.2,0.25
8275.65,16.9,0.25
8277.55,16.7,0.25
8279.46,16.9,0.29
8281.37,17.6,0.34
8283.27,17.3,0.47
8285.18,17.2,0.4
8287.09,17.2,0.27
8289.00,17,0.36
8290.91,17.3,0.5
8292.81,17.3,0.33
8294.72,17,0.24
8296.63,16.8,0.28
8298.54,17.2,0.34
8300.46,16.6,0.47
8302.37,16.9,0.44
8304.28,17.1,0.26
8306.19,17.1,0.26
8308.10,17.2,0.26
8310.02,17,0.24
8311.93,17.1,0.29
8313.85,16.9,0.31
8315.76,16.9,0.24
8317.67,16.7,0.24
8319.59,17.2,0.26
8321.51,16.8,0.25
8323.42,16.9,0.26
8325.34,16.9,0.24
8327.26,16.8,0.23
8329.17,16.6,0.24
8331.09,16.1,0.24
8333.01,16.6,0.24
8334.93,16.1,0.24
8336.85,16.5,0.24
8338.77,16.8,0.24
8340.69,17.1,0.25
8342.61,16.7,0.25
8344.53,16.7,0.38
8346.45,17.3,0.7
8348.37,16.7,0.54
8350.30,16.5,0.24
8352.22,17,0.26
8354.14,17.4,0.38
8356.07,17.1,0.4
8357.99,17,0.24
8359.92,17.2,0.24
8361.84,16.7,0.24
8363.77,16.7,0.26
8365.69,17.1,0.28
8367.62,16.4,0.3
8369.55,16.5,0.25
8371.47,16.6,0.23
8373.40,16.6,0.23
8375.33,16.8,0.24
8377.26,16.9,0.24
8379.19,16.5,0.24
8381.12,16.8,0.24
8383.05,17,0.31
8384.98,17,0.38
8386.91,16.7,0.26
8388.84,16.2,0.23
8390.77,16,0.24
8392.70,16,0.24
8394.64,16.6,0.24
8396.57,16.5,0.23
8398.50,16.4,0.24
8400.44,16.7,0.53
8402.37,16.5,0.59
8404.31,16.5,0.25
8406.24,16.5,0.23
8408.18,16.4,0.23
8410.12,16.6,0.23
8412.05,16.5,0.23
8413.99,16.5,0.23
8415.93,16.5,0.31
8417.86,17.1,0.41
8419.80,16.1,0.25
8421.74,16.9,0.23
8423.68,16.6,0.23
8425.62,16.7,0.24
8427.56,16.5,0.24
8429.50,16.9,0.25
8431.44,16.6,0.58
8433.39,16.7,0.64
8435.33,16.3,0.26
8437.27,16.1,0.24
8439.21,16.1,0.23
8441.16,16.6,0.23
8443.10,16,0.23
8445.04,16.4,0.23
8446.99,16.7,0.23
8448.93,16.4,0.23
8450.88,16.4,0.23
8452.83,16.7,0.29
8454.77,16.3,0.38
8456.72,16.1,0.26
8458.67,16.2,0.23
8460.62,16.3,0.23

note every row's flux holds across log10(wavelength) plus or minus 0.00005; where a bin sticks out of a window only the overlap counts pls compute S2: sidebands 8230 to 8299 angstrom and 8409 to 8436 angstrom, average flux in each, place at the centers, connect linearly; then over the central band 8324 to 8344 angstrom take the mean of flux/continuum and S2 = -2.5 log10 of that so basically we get 0.018 mag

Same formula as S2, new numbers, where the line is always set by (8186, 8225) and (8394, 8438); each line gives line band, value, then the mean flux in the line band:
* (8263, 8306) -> -0.01 mag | 17.1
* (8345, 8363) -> -0.02 mag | 17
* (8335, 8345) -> 0.00 mag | 16.7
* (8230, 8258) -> -0.01 mag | 17.2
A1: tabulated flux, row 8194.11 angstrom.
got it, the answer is 17.6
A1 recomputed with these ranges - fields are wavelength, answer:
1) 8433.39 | 16.7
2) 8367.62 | 16.4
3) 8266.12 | 16.8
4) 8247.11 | 16.9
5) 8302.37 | 16.9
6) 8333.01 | 16.6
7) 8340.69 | 17.1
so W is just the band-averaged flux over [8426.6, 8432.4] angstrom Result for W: 16.7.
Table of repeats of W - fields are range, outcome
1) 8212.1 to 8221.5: 17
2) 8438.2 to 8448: 16.4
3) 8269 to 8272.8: 17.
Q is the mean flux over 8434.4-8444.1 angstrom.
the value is 16.2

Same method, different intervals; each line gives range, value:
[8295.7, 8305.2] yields 16.9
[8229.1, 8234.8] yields 17.4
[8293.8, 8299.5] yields 17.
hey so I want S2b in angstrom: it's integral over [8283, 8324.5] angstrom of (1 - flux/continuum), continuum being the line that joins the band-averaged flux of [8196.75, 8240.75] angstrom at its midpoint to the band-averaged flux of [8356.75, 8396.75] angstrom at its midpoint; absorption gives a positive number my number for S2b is -0.4 angstrom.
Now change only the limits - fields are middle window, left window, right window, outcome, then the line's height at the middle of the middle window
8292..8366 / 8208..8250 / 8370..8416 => -0.40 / 16.8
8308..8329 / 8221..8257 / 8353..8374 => 0.03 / 16.9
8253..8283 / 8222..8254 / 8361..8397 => -0.09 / 17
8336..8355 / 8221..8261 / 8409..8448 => -0.09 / 16.8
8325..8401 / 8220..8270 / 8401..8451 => 0.11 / 16.7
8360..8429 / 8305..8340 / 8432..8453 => -0.21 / 16.5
